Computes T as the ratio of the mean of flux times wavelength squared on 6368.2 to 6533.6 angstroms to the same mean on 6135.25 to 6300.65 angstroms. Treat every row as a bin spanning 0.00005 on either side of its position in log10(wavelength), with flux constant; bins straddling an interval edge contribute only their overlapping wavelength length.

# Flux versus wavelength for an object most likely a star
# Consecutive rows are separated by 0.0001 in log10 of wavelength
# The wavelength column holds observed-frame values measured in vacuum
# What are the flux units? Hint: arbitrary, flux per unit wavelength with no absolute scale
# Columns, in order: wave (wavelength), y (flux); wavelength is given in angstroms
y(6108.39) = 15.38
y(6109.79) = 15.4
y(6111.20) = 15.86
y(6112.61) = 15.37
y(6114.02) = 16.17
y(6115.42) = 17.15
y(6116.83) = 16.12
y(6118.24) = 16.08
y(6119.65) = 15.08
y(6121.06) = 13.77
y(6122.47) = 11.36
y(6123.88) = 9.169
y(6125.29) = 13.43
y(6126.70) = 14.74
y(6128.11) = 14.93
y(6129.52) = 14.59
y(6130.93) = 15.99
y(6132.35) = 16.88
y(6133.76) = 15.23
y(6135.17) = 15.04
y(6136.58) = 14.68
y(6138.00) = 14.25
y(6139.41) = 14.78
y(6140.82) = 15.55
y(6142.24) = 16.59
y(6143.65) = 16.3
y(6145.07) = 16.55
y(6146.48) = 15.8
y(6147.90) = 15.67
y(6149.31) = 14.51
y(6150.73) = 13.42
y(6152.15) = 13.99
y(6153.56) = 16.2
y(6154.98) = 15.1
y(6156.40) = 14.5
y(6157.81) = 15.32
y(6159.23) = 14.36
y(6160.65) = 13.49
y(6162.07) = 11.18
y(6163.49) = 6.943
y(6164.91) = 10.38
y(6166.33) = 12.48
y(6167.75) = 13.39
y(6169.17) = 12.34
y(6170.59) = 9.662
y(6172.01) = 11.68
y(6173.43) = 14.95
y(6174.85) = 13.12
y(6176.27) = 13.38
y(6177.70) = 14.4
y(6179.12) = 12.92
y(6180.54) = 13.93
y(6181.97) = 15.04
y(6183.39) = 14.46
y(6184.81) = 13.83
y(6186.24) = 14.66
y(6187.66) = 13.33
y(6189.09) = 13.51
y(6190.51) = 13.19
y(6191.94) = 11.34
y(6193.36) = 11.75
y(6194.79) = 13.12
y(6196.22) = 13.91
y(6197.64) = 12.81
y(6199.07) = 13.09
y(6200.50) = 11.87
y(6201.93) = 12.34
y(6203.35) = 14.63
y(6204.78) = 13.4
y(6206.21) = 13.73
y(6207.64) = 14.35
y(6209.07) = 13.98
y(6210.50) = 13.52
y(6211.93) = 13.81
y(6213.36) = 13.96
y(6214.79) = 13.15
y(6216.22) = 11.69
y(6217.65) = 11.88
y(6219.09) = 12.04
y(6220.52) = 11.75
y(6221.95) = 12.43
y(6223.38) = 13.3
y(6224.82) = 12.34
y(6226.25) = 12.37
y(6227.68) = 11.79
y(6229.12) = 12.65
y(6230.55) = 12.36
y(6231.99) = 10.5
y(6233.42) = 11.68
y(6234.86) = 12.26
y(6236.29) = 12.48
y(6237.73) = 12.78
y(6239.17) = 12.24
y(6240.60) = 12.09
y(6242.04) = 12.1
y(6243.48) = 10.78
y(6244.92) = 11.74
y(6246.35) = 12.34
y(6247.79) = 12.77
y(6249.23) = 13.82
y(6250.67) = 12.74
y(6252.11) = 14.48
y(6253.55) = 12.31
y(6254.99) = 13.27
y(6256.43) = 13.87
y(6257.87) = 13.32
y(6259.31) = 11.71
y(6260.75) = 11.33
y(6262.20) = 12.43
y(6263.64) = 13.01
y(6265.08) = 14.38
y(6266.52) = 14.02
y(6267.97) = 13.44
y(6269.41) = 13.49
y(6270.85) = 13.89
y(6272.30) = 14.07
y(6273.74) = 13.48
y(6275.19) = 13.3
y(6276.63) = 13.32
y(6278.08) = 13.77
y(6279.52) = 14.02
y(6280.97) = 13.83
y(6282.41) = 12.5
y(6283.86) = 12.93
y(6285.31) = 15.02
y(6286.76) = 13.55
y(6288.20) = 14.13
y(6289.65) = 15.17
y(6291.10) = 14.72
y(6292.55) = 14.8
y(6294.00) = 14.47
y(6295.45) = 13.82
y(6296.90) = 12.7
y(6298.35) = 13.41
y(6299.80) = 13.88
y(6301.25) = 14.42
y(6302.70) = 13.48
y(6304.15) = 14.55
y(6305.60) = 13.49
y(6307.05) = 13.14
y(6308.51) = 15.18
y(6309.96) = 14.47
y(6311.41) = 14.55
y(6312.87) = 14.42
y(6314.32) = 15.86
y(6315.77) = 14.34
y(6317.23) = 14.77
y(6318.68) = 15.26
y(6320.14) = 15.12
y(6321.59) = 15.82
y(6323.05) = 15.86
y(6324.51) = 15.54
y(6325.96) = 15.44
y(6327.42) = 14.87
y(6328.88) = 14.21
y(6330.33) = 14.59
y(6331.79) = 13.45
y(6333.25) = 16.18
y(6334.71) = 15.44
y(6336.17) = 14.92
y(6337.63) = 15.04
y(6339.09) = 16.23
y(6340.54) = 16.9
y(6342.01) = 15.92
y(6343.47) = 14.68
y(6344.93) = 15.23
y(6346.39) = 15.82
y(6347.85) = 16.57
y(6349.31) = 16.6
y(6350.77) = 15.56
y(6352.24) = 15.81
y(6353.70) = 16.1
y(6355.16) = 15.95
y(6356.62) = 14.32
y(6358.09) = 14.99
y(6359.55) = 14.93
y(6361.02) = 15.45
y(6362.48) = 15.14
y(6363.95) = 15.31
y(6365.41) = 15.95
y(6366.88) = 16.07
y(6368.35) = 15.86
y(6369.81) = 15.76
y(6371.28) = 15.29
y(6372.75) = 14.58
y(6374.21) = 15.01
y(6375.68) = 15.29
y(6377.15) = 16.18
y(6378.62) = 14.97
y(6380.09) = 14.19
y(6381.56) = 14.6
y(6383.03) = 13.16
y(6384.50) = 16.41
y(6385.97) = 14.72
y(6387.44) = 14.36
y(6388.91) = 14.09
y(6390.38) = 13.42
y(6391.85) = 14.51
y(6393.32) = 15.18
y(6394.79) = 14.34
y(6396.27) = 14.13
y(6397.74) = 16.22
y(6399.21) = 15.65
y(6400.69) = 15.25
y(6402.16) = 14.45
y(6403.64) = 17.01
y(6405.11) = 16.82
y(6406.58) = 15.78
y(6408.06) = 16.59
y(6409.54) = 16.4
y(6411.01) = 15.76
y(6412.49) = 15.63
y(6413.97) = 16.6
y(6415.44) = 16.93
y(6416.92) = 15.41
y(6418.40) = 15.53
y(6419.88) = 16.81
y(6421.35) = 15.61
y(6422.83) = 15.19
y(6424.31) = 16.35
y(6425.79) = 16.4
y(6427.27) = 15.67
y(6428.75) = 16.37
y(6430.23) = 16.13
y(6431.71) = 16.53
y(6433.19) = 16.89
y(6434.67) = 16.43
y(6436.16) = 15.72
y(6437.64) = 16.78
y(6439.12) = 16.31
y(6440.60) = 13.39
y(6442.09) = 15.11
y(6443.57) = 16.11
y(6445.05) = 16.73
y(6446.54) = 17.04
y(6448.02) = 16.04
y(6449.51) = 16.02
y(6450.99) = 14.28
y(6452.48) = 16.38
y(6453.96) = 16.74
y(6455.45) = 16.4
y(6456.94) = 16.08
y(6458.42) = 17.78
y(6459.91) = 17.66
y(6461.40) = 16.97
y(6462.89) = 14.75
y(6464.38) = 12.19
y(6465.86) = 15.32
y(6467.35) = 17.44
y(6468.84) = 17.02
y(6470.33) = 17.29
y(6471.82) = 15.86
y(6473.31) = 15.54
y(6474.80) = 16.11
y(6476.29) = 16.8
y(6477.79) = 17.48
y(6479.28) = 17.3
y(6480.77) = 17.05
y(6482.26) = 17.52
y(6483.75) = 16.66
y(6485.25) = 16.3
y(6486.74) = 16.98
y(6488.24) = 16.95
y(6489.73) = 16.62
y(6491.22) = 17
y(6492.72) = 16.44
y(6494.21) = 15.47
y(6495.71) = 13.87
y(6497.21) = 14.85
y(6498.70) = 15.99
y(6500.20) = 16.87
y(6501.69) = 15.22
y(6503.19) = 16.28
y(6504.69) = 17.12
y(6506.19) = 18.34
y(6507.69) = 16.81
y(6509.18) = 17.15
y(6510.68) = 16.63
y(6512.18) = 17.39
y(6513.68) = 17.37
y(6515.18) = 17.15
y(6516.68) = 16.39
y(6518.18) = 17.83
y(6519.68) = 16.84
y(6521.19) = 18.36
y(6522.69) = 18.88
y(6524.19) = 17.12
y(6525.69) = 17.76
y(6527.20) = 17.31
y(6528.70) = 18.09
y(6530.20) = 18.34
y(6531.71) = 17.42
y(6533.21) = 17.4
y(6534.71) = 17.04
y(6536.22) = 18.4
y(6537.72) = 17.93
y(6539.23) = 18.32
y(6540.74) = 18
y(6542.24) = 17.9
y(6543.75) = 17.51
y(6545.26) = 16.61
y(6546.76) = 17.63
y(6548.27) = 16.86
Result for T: 1.31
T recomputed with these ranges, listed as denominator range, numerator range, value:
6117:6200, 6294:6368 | 1.15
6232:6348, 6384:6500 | 1.20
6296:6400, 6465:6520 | 1.16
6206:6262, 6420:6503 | 1.38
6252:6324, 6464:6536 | 1.29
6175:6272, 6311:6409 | 1.23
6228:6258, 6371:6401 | 1.24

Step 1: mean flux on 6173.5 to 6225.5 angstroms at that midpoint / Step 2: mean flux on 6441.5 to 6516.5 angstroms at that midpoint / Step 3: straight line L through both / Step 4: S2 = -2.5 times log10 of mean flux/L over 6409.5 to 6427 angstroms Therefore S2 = -0.02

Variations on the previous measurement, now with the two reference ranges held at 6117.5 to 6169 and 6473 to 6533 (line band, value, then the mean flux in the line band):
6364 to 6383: 0.05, 15.2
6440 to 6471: 0.03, 16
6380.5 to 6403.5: 0.09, 14.8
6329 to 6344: 0.02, 15.3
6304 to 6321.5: 0.06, 14.6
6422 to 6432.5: 0.02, 16.1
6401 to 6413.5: 0.01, 16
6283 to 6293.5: 0.07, 14.3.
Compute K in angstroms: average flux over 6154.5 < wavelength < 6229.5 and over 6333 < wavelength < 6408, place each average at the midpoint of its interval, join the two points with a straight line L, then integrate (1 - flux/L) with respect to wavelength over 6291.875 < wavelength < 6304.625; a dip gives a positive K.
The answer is 0.41 angstroms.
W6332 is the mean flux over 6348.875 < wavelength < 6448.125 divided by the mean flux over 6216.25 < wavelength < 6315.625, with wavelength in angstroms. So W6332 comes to 1.18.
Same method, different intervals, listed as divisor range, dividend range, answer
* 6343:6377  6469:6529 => 1.08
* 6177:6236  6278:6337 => 1.11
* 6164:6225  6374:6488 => 1.22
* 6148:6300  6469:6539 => 1.29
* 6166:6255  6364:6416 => 1.19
